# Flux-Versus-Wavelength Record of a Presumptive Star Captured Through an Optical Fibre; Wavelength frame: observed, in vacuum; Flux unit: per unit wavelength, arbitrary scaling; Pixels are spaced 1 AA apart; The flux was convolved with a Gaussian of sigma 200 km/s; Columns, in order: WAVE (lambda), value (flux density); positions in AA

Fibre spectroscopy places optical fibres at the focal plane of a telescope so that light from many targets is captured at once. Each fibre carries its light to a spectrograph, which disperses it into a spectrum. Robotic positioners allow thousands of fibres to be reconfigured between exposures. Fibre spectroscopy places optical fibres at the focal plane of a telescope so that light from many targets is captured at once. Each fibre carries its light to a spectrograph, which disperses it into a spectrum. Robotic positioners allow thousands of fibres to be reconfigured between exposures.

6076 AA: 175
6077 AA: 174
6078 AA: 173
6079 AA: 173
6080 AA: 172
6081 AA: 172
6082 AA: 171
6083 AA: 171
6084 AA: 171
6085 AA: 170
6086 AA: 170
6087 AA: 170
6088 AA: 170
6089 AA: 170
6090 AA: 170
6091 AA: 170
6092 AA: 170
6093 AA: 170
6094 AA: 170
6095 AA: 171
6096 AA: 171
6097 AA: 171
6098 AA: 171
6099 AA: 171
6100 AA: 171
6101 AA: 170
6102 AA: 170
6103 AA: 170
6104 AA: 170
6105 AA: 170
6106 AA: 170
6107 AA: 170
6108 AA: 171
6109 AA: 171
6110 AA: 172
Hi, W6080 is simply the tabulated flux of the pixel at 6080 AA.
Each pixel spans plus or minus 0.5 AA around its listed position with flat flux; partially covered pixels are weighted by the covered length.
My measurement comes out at 172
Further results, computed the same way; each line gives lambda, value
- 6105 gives 170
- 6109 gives 171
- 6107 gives 170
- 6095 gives 171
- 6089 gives 170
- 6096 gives 171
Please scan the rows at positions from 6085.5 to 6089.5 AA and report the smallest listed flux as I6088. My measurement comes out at 170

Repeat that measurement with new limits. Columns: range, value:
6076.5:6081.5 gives 172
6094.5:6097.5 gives 171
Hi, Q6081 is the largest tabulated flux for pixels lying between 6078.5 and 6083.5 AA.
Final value 173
